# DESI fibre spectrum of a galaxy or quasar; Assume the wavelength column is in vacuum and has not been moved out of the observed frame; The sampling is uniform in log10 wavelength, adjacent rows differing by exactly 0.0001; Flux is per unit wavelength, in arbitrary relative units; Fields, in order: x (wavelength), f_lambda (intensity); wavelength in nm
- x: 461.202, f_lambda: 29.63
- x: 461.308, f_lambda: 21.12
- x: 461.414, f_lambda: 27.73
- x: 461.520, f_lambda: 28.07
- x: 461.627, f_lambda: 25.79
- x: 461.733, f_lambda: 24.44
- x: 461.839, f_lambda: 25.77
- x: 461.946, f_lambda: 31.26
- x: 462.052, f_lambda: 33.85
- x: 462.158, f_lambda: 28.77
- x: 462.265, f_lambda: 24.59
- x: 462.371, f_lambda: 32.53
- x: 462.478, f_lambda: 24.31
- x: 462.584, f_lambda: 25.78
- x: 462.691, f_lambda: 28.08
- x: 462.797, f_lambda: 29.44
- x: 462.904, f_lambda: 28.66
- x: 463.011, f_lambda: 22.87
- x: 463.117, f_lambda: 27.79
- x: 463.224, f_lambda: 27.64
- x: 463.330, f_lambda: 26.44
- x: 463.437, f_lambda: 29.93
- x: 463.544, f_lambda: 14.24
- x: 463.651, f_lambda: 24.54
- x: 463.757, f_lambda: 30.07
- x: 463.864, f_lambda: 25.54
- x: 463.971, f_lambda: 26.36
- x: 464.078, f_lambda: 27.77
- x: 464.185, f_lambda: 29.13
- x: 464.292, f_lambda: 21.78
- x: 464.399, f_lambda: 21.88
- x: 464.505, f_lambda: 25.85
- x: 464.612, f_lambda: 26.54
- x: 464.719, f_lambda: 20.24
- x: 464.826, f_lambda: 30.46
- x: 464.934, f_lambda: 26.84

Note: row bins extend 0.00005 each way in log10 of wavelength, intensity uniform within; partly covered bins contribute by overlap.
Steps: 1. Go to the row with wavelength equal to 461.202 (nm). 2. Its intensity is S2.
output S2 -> 29.63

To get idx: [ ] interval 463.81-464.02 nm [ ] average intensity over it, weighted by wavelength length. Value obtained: 25.9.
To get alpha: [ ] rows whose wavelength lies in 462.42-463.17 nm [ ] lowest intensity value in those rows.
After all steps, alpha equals 22.87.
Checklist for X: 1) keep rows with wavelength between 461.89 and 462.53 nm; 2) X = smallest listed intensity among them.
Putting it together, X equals 24.31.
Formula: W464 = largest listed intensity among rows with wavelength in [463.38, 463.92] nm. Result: 30.07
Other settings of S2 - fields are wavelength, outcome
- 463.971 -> 26.36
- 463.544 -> 14.24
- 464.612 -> 26.54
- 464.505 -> 25.85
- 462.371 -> 32.53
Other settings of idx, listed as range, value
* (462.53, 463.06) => 27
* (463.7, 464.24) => 27.7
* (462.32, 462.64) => 27.5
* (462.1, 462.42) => 28.7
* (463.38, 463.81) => 24.7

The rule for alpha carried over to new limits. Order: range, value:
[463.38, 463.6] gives 14.24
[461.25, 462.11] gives 21.12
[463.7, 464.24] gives 25.54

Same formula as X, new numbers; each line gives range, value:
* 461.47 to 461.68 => 25.79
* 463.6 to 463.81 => 24.54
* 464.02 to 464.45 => 21.78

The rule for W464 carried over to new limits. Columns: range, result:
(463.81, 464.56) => 29.13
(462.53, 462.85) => 29.44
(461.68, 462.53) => 33.85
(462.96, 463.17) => 27.79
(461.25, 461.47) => 27.73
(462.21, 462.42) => 32.53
